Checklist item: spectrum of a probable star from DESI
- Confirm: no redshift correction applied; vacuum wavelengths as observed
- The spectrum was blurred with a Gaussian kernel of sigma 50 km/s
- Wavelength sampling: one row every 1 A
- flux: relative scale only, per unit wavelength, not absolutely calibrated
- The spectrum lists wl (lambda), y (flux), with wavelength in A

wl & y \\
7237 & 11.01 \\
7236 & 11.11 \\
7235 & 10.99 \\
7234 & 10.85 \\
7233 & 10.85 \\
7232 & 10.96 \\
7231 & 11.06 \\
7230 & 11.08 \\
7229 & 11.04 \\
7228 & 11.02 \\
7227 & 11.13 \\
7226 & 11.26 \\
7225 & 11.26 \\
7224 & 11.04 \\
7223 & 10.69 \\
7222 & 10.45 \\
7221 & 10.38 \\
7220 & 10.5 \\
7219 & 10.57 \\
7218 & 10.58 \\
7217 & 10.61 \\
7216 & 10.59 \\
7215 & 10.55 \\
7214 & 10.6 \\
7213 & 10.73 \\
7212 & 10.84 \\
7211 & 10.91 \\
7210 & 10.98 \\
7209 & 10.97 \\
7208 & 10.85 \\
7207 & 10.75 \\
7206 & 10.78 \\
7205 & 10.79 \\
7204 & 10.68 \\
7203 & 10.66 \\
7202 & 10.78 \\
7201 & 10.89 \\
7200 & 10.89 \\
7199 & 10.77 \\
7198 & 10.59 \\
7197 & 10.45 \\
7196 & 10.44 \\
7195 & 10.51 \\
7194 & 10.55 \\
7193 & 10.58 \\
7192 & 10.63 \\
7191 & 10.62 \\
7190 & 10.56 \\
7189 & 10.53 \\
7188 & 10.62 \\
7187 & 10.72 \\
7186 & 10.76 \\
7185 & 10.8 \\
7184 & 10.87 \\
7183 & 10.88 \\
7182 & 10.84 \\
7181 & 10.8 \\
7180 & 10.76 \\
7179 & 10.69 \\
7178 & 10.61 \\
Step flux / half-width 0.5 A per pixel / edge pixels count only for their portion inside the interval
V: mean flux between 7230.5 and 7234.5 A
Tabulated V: 10.9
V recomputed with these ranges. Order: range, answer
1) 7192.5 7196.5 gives 10.5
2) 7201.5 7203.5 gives 10.7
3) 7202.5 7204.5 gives 10.7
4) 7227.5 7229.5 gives 11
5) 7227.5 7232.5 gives 11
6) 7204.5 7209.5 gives 10.8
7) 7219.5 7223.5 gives 10.5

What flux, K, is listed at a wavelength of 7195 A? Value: 10.51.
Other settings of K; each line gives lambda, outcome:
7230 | 11.08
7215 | 10.55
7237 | 11.01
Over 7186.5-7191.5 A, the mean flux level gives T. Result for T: 10.6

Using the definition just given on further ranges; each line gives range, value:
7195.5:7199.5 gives 10.6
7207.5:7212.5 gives 10.9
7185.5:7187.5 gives 10.7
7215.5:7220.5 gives 10.6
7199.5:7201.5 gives 10.9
